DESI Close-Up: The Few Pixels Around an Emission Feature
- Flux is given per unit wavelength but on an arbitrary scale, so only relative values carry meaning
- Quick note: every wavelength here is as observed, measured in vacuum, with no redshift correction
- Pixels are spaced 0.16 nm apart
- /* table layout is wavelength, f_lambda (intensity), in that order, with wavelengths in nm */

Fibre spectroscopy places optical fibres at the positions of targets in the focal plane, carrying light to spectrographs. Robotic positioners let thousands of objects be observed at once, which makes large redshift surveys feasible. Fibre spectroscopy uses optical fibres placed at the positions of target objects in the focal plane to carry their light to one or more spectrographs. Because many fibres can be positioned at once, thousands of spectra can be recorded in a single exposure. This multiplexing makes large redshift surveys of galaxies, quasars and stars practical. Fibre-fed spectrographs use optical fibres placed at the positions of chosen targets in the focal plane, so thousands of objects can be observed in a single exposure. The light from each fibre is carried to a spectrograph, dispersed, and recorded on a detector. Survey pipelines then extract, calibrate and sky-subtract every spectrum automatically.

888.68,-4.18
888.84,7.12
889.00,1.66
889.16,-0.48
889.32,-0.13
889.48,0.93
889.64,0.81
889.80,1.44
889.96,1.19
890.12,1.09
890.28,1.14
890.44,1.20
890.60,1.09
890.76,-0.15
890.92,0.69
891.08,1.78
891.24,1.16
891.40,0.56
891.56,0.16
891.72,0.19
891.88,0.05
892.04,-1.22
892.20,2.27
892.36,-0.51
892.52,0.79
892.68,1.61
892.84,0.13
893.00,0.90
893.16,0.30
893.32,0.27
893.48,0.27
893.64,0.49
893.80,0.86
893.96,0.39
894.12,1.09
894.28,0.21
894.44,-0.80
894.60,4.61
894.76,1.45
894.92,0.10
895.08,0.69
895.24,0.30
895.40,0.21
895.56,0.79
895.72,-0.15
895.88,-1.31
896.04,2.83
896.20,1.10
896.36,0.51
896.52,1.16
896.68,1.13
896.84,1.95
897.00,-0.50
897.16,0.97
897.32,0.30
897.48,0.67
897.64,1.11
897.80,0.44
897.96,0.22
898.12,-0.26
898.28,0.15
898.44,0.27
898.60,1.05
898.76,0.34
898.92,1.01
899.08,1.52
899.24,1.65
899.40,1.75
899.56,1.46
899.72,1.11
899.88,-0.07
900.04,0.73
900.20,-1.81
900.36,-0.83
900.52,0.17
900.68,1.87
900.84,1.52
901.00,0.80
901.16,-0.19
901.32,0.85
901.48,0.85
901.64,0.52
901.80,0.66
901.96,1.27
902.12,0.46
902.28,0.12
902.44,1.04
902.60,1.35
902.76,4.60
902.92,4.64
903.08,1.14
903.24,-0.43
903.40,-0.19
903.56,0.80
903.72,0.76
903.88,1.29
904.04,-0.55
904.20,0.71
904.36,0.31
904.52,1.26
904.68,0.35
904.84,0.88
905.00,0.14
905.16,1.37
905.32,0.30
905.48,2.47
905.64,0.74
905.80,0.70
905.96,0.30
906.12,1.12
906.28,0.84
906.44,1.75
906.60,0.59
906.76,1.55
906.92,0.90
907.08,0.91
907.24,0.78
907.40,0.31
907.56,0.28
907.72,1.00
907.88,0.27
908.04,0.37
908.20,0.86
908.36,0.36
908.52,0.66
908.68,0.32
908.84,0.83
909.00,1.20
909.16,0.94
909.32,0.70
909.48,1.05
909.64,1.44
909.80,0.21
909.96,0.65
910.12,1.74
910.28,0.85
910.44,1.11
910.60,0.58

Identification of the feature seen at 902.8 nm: Hbeta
